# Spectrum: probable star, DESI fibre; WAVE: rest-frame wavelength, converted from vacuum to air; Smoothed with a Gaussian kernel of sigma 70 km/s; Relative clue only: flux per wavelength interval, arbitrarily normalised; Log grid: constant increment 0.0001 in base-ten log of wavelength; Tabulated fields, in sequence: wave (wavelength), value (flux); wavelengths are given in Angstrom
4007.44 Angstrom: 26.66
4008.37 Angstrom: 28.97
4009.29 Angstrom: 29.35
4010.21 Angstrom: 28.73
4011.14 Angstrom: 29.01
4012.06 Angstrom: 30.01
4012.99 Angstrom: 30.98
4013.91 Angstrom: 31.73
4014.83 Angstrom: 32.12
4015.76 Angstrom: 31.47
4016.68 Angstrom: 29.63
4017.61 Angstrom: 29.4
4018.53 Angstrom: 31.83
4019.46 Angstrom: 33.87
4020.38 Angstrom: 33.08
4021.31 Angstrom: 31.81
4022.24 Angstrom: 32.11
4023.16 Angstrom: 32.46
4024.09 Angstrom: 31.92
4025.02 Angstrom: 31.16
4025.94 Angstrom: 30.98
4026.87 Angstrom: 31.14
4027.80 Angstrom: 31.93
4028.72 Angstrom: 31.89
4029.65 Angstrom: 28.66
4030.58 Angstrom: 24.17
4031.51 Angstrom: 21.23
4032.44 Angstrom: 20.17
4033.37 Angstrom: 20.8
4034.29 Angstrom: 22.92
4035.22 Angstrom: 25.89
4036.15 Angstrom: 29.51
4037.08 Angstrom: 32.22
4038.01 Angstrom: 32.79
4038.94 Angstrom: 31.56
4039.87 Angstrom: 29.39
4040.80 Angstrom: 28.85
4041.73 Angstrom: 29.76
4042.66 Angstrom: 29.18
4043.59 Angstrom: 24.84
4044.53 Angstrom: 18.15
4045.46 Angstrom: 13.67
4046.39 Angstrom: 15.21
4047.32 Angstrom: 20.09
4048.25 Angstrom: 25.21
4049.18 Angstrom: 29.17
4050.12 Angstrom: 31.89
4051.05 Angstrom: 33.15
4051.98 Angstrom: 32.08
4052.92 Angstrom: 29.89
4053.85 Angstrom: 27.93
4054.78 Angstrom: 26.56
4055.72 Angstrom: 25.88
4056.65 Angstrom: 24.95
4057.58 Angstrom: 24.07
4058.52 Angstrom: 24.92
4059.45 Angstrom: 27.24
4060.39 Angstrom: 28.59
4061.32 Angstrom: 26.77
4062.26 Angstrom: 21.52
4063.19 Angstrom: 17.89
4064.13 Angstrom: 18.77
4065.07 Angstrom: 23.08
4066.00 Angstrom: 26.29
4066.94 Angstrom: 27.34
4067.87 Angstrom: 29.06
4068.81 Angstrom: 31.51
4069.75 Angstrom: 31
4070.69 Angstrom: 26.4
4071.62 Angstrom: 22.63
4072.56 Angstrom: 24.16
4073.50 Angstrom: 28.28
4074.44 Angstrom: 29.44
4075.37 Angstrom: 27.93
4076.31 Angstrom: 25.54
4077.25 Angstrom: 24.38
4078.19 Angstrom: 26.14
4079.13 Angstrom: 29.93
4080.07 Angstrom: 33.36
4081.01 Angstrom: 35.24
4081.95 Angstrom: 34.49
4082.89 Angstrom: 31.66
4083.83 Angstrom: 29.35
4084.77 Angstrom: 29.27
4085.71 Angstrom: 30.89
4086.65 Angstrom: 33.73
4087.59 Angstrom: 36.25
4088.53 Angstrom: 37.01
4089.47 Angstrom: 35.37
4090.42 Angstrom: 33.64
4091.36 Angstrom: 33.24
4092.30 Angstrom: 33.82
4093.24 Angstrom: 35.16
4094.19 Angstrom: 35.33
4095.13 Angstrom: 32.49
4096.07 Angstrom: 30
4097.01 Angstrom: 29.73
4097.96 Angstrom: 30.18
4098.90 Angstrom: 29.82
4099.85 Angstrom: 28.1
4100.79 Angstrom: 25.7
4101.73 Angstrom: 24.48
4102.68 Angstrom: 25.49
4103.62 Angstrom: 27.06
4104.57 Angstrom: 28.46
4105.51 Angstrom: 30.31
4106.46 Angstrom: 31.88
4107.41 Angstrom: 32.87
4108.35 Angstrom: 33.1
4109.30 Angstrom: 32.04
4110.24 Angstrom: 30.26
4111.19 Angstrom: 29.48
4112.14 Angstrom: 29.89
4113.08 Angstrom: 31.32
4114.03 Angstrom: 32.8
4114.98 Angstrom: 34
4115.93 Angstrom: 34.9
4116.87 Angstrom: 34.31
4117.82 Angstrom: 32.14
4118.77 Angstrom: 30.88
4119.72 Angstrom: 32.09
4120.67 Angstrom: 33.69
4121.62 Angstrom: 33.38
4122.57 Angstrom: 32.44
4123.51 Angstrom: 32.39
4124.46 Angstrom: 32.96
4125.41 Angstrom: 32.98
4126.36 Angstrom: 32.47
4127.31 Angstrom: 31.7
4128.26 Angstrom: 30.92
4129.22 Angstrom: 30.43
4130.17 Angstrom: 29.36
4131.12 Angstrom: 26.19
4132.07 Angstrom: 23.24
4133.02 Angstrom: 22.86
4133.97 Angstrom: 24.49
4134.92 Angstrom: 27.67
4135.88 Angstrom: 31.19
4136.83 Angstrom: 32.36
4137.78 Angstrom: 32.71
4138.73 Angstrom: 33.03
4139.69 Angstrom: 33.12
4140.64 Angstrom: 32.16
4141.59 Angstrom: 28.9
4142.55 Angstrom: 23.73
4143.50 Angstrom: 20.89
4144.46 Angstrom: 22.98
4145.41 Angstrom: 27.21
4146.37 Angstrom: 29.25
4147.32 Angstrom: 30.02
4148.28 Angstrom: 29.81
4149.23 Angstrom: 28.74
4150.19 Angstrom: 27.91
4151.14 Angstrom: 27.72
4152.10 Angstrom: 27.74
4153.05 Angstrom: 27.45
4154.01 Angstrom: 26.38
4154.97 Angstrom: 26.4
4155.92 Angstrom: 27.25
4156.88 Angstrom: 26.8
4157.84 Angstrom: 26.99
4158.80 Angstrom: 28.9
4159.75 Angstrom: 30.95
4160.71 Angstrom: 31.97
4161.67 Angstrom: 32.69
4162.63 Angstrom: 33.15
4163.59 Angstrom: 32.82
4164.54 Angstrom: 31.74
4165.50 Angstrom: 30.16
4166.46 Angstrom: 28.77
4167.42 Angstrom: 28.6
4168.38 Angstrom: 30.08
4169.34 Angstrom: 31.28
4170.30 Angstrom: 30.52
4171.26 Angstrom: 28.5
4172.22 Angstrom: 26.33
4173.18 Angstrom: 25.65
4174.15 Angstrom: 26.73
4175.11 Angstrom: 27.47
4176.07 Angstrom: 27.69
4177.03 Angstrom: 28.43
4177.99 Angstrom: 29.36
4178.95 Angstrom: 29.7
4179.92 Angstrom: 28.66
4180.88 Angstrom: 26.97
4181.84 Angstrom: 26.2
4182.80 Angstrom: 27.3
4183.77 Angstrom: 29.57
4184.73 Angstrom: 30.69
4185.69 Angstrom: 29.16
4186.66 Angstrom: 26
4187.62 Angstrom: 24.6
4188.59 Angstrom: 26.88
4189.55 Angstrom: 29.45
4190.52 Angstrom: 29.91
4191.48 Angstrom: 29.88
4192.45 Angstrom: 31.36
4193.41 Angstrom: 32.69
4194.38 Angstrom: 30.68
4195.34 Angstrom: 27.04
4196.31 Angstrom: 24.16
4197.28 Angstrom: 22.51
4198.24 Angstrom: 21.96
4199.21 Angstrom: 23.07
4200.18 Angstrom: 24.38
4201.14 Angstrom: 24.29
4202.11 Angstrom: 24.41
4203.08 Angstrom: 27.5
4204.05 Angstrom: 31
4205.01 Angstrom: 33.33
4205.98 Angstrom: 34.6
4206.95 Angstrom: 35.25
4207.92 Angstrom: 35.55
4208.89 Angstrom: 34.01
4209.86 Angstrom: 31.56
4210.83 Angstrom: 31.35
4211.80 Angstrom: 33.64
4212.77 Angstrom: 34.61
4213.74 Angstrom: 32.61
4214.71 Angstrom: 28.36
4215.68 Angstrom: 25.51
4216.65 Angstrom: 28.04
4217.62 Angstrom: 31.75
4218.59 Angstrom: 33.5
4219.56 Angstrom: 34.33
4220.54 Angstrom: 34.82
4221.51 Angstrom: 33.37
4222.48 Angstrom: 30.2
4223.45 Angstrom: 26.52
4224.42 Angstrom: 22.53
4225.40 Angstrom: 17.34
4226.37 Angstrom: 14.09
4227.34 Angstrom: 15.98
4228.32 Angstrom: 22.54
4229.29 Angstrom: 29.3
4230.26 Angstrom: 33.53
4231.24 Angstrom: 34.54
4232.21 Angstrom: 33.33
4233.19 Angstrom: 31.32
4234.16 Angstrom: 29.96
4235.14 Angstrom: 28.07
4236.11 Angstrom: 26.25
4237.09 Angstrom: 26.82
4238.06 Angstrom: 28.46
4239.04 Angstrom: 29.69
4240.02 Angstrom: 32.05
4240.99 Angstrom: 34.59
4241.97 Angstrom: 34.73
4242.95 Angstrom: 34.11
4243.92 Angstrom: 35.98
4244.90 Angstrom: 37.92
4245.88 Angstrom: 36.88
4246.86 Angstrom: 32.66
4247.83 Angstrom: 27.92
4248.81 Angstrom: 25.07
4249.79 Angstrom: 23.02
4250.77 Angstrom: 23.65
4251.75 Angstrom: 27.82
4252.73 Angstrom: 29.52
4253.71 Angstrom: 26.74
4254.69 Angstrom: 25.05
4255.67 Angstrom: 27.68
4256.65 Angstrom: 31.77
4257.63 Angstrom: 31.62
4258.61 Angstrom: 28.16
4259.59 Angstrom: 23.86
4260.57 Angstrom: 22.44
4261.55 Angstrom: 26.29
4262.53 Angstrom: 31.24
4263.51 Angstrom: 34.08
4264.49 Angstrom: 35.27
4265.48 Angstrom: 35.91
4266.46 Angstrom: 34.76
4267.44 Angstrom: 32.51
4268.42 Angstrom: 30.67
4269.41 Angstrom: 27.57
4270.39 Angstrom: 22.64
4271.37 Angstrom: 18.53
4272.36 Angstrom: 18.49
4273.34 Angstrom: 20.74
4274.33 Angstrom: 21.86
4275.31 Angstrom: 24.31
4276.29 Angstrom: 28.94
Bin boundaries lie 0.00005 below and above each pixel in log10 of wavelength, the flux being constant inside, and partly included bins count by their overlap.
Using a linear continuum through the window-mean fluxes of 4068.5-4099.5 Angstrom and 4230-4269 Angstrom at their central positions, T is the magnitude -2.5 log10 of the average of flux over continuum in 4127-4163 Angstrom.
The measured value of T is 0.078 mag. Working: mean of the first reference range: 30.8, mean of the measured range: 28.5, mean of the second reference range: 30.4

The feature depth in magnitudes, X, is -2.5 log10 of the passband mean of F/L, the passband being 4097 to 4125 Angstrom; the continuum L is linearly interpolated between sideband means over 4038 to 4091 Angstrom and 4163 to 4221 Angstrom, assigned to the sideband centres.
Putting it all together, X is -0.09 mag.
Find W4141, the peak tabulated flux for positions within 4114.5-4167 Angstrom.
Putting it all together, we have 34.9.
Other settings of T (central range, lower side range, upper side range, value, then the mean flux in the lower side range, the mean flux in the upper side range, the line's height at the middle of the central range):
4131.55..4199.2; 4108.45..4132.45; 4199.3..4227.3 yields 0.08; 31.5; 29.3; 30.4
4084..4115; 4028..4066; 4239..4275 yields -0.17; 25.8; 29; 26.6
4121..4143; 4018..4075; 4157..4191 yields -0.06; 27.2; 28.9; 28.4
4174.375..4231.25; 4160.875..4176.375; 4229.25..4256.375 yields 0.05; 29.6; 30.3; 29.9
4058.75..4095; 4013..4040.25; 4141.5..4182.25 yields -0.01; 29.6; 28.4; 29.1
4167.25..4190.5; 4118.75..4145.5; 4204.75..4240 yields 0.05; 29.6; 29.6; 29.6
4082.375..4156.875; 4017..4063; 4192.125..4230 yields -0.09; 27.5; 28.5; 28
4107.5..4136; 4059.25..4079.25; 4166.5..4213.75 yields -0.14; 26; 28.9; 27.3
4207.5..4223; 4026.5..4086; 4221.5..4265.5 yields -0.13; 27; 28.8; 28.5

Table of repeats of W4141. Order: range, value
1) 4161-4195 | 33.15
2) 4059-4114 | 37.01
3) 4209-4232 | 34.82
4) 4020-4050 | 33.08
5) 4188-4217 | 35.55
